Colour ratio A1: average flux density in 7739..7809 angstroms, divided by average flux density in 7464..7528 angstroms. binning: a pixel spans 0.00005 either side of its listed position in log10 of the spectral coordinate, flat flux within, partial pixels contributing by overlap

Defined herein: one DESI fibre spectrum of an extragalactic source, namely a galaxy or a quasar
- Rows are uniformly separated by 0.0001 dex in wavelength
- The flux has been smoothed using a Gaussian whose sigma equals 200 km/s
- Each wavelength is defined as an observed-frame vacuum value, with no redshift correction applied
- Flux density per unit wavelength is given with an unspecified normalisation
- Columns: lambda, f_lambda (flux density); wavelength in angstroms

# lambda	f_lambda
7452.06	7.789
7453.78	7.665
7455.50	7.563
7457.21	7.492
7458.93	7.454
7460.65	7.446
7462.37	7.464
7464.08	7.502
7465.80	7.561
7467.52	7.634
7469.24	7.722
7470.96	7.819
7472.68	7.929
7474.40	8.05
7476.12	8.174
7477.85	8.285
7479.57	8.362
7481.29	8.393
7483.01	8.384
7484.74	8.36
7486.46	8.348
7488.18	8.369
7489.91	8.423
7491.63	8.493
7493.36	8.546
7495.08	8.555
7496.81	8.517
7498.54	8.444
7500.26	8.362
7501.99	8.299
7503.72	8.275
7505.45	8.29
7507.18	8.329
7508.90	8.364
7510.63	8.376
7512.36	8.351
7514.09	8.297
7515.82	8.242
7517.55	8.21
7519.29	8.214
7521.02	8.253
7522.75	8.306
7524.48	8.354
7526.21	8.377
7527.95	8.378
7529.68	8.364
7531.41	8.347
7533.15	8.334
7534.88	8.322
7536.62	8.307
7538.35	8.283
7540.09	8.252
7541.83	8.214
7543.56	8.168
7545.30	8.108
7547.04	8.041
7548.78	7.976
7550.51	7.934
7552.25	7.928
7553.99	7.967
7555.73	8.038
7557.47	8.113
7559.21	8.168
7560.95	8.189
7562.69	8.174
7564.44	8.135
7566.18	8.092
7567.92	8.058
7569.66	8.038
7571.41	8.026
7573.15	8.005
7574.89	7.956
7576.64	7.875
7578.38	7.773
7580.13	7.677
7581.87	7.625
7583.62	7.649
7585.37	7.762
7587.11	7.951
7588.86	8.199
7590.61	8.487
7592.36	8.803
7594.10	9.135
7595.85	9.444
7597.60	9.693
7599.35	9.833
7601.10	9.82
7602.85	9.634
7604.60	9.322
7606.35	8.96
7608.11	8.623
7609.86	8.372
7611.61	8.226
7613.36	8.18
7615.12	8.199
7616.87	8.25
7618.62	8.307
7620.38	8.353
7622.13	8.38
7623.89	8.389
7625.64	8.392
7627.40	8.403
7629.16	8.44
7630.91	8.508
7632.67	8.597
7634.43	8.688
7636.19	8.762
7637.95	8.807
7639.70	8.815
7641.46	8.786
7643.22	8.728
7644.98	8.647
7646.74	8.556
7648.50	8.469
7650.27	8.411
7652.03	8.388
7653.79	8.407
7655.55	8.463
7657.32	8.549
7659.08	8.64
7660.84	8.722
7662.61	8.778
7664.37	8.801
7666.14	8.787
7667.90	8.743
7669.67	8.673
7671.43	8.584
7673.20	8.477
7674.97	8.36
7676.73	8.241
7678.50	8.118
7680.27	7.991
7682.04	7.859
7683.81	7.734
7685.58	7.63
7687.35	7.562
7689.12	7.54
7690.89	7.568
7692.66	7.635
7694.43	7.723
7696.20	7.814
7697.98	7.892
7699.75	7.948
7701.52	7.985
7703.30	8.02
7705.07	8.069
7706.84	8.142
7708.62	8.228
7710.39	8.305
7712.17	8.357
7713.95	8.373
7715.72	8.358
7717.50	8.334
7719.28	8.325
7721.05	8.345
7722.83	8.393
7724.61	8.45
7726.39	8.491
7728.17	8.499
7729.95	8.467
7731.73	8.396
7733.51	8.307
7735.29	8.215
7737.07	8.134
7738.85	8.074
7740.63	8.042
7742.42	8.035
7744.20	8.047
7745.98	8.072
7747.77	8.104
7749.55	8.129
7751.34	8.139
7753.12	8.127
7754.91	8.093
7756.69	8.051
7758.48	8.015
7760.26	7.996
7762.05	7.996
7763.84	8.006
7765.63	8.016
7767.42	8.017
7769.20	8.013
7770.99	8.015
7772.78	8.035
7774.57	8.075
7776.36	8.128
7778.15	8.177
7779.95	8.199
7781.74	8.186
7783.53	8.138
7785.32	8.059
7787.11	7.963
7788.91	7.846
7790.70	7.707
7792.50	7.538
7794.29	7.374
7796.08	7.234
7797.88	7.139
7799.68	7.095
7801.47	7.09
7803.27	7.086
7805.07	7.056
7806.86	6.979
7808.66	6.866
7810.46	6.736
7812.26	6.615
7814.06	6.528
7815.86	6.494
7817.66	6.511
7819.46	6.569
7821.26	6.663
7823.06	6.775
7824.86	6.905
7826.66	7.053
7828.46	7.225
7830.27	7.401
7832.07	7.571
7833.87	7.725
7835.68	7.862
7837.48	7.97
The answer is 0.95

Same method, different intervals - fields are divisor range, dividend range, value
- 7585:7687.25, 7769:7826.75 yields 0.86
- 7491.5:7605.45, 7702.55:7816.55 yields 0.95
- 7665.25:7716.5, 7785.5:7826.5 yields 0.87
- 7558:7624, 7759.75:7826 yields 0.89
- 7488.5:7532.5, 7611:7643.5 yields 1.02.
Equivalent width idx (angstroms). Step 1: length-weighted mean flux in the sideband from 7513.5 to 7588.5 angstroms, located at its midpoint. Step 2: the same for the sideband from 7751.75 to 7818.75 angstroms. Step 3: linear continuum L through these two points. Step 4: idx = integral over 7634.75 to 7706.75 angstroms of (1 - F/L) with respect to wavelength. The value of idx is -4.08 angstroms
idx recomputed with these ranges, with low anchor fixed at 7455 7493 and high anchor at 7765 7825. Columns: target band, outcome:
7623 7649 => -3.1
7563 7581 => -0.4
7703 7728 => -2.5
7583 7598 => -1.5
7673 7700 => -0.9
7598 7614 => -2.7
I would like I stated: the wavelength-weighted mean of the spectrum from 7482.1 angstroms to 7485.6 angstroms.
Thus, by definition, 8.37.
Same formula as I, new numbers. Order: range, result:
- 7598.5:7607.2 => 9.52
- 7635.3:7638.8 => 8.78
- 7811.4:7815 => 6.57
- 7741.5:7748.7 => 8.06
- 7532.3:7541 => 8.3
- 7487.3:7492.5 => 8.43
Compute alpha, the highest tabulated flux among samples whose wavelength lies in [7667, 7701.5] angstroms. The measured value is 8.743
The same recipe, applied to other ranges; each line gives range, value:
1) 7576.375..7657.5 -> 9.833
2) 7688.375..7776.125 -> 8.499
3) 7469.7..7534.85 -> 8.555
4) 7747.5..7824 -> 8.199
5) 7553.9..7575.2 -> 8.189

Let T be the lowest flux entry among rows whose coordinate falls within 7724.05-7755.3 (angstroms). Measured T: 8.035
